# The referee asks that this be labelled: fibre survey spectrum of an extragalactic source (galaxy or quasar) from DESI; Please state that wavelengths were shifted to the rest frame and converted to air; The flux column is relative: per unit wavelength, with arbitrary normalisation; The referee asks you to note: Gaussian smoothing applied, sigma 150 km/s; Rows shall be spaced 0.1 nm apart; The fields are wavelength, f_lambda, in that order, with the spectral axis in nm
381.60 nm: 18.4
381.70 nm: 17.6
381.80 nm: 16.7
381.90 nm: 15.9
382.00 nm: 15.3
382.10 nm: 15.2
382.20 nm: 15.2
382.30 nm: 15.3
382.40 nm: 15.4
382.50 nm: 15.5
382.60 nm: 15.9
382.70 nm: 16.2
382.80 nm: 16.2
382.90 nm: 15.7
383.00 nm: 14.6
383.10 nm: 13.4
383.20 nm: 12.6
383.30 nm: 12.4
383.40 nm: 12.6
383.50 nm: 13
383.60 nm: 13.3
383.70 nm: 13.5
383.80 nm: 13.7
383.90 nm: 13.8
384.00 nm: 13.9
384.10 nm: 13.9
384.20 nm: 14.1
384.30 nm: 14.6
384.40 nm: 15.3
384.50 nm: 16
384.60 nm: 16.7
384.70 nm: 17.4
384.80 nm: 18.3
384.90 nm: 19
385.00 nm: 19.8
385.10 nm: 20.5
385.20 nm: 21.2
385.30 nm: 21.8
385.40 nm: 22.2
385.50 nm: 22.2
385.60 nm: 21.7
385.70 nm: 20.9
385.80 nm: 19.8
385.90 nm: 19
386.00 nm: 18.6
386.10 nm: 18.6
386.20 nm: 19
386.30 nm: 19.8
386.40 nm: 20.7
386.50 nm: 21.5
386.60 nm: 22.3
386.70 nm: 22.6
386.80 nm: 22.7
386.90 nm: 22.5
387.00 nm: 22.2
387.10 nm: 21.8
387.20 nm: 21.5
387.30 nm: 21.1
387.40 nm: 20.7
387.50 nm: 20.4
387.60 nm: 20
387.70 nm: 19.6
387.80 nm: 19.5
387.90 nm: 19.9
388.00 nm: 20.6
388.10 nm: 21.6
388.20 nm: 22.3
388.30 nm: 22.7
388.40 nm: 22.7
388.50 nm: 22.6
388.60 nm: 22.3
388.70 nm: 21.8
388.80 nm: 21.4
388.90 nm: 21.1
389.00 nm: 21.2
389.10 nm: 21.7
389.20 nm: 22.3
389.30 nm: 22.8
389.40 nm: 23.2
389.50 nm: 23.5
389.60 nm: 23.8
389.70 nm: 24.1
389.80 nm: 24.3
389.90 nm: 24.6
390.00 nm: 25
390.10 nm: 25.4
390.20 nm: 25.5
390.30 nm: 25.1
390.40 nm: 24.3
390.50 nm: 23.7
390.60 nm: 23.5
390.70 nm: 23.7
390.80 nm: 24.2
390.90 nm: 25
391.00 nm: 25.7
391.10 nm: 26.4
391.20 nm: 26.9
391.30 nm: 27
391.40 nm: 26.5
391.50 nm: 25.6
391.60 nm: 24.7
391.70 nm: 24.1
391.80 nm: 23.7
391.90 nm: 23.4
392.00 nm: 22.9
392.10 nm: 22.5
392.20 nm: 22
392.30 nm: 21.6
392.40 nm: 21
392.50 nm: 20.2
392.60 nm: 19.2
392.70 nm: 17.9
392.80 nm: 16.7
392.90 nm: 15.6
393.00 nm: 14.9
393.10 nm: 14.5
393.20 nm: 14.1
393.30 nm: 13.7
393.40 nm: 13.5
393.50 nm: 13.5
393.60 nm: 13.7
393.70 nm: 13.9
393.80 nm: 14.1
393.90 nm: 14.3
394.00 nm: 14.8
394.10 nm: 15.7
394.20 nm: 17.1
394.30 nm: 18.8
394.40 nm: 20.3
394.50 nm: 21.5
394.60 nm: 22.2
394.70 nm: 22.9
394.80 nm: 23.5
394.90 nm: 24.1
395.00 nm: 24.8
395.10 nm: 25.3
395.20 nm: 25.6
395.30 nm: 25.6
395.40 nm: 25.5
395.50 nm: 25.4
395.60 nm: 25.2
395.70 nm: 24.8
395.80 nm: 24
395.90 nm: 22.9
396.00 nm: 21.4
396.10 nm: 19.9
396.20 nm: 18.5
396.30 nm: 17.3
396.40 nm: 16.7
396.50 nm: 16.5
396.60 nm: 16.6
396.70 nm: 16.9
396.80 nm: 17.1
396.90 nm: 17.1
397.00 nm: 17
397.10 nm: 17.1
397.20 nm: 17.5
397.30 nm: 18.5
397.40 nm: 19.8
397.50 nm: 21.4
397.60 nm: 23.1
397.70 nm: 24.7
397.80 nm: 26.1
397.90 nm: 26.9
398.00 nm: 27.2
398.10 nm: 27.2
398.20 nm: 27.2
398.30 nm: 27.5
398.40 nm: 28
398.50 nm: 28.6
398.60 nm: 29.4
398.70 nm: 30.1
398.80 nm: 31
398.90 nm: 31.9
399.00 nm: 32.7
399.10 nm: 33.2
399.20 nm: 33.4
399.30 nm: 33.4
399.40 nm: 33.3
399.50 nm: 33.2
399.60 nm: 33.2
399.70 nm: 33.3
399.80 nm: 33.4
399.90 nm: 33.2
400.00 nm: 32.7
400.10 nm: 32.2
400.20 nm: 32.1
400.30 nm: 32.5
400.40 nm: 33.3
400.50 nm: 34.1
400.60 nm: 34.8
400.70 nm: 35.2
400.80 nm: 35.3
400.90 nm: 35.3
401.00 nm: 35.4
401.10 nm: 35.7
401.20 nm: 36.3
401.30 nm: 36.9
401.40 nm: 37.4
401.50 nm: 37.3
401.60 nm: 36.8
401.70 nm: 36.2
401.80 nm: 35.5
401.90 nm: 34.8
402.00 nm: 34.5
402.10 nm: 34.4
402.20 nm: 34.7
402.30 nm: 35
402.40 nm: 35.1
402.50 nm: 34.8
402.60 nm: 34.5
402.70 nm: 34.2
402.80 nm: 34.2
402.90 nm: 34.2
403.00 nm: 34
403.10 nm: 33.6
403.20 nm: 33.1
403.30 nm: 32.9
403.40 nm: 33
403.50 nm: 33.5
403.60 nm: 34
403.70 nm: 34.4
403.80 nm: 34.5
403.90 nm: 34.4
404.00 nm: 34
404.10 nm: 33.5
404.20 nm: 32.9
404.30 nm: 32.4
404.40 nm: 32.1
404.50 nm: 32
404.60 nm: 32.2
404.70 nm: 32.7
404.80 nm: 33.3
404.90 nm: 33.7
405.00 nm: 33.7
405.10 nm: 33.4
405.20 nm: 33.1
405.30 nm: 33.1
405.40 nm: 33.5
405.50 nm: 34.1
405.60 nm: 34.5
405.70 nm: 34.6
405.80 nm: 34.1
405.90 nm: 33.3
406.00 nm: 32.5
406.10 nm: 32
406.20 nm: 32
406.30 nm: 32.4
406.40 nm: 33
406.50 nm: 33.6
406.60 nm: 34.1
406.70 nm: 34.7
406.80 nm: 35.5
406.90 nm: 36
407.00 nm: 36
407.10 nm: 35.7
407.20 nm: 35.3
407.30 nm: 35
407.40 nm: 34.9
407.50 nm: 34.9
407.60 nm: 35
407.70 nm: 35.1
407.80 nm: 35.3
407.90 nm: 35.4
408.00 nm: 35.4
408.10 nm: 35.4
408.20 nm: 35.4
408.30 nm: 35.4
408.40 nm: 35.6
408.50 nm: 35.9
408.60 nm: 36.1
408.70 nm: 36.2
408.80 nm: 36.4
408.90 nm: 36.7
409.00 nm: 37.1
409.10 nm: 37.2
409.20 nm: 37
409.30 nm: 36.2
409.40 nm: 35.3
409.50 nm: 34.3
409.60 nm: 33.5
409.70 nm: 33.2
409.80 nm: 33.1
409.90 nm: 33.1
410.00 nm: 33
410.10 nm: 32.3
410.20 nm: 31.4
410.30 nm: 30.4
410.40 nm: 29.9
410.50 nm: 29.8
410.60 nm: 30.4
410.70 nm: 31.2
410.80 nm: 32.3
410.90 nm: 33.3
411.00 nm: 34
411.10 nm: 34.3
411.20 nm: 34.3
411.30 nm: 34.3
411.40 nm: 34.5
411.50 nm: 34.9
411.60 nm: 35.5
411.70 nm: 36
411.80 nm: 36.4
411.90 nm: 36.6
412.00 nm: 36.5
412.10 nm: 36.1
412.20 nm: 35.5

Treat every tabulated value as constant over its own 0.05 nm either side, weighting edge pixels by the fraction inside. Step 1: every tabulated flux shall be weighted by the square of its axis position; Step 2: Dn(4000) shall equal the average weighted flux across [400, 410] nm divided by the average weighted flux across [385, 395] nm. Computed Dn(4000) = 1.8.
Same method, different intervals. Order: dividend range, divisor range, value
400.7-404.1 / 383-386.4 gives 2.23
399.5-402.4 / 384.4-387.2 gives 1.85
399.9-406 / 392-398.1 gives 1.79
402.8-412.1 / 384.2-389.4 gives 1.84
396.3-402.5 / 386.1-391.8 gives 1.37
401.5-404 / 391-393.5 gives 1.75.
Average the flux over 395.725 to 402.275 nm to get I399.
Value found 28.6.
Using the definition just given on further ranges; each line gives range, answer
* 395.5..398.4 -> 21.5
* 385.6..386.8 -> 20.4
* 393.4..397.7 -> 19.8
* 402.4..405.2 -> 33.5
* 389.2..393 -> 23.3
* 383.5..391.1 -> 20.8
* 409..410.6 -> 33.3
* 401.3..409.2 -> 34.5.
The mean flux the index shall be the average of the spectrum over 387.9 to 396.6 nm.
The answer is 21.5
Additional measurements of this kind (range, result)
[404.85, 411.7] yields 34.2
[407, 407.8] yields 35.2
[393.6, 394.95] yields 18.5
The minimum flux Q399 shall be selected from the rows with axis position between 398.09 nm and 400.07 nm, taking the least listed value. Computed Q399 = 27.2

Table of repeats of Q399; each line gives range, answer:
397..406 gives 17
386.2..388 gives 19.5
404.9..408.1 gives 32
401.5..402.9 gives 34.2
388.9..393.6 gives 13.5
